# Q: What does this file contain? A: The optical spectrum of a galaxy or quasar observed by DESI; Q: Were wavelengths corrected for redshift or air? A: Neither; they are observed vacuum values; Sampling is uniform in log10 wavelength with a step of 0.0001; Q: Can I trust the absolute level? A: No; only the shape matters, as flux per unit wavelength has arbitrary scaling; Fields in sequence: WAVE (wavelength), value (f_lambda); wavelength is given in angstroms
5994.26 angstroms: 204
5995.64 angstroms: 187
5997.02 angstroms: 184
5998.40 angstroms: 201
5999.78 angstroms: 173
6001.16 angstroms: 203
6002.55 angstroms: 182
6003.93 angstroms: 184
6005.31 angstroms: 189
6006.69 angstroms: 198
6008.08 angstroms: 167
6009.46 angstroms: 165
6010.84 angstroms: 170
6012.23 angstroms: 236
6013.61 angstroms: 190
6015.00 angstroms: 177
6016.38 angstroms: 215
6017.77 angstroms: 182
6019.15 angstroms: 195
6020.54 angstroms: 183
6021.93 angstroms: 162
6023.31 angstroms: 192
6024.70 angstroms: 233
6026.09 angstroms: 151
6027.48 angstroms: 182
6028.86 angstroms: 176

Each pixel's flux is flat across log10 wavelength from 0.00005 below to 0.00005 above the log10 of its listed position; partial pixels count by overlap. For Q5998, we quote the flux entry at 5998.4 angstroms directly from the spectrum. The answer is 201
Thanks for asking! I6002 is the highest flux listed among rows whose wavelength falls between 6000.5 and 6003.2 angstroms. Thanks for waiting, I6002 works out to 203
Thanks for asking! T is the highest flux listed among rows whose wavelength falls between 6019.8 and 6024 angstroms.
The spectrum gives 192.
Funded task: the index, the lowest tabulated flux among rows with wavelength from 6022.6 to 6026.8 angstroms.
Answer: 151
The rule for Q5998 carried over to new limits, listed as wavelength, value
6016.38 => 215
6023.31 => 192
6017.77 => 182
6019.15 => 195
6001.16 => 203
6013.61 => 190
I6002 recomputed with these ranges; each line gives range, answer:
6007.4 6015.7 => 236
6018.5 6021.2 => 195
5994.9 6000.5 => 201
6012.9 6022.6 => 215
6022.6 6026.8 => 233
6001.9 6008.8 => 198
